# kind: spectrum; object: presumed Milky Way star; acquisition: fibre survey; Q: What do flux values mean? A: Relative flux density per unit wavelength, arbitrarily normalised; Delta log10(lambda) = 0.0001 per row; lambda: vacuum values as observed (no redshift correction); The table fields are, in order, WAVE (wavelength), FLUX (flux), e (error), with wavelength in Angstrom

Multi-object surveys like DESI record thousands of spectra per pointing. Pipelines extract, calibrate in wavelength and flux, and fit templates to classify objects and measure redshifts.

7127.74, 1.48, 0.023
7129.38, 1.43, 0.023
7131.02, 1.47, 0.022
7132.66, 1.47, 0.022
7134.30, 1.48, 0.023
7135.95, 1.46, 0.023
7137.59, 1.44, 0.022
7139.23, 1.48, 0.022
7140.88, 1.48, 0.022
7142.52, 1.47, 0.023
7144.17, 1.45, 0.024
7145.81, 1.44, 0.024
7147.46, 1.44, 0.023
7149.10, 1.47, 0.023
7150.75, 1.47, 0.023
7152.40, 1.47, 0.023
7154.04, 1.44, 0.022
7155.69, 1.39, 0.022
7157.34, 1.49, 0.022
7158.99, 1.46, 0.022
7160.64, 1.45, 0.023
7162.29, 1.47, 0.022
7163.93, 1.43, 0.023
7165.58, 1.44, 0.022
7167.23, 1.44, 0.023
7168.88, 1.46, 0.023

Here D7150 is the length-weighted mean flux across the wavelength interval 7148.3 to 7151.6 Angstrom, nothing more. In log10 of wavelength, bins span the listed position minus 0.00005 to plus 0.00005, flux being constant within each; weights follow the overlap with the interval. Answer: 1.47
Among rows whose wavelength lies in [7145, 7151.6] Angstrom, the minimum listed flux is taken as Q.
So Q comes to 1.44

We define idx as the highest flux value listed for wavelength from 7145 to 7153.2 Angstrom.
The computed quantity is 1.47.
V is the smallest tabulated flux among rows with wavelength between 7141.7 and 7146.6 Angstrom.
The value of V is 1.44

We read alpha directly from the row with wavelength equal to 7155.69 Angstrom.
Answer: 1.39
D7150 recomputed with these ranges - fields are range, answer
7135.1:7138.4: 1.45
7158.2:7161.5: 1.45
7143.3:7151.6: 1.45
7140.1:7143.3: 1.48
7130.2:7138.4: 1.46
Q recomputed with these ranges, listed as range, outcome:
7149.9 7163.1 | 1.39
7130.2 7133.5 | 1.47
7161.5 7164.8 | 1.43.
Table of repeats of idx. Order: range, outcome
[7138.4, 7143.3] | 1.48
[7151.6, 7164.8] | 1.49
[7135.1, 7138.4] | 1.46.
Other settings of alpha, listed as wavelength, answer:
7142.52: 1.47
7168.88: 1.46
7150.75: 1.47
